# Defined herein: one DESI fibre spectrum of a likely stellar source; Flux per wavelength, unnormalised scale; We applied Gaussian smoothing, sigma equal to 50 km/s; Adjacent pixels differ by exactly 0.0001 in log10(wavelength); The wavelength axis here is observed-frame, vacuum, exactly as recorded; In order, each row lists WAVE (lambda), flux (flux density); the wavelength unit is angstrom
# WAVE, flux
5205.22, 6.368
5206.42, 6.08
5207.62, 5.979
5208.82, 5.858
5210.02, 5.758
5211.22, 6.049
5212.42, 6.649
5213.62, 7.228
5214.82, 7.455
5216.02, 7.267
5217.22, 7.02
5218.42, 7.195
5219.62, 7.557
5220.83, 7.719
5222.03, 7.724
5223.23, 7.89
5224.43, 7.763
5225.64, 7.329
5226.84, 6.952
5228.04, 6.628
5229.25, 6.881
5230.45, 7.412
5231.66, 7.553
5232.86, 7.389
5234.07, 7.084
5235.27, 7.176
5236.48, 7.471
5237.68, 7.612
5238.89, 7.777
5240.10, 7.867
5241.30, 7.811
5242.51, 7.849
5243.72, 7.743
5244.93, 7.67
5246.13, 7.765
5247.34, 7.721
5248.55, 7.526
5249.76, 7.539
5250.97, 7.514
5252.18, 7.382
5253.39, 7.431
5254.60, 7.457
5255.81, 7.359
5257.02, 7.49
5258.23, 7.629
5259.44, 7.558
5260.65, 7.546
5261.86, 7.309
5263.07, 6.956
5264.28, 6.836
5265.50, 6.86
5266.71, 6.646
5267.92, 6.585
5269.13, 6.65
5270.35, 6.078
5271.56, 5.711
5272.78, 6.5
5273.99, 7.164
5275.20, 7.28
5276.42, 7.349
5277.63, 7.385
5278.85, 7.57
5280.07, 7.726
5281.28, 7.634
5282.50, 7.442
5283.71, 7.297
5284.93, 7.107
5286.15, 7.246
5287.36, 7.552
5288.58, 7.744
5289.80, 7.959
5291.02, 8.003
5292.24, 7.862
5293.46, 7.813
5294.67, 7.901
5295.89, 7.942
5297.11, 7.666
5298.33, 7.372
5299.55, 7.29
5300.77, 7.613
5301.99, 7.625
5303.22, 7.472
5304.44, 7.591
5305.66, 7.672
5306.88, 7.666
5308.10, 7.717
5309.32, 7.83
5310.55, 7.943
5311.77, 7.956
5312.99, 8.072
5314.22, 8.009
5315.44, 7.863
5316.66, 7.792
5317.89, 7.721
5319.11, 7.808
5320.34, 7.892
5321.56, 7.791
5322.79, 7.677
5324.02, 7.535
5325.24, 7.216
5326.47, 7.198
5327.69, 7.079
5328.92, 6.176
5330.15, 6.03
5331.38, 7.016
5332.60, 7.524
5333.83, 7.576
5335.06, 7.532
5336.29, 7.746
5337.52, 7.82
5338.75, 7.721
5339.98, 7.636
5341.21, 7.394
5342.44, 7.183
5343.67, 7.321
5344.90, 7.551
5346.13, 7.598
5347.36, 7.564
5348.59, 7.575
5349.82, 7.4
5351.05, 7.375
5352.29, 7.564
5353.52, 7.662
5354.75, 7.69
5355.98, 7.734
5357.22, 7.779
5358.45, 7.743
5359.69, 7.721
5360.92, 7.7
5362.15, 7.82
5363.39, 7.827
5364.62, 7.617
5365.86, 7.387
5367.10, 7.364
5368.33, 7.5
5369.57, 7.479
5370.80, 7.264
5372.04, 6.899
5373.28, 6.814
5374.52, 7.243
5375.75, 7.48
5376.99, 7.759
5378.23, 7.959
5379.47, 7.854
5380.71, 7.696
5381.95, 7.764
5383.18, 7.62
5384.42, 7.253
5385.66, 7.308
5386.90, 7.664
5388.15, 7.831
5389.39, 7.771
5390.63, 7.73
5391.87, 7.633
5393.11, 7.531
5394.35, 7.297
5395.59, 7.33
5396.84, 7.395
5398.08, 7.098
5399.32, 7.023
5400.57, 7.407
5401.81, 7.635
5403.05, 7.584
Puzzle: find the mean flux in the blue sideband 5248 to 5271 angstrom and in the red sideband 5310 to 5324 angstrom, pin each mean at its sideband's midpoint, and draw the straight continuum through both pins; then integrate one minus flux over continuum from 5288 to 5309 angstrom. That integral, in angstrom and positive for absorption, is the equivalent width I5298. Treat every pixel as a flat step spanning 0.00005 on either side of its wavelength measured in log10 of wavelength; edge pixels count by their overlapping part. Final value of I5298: -0.2 angstrom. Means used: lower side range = 7.17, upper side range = 7.85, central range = 7.7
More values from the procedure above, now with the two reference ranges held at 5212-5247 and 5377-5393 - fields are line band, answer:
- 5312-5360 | 0.5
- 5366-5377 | 0.5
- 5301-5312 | -0.2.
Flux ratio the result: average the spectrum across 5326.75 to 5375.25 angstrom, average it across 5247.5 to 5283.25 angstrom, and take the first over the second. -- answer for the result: 1.0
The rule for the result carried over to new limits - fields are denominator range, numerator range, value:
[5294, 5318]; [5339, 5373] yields 0.97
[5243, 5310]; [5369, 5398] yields 1.01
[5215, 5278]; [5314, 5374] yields 1.03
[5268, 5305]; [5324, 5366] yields 1.01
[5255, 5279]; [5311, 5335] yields 1.07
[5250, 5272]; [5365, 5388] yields 1.06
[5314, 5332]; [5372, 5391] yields 1.02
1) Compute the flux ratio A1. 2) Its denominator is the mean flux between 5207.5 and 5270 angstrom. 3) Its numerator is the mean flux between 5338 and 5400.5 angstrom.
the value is 1.0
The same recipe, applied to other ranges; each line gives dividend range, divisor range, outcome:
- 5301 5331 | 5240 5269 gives 1.02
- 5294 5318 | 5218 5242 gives 1.04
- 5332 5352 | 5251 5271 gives 1.06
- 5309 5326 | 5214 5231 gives 1.06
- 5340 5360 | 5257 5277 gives 1.09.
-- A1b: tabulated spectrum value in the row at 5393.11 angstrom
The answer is 7.531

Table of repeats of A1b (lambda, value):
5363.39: 7.827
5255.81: 7.359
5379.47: 7.854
